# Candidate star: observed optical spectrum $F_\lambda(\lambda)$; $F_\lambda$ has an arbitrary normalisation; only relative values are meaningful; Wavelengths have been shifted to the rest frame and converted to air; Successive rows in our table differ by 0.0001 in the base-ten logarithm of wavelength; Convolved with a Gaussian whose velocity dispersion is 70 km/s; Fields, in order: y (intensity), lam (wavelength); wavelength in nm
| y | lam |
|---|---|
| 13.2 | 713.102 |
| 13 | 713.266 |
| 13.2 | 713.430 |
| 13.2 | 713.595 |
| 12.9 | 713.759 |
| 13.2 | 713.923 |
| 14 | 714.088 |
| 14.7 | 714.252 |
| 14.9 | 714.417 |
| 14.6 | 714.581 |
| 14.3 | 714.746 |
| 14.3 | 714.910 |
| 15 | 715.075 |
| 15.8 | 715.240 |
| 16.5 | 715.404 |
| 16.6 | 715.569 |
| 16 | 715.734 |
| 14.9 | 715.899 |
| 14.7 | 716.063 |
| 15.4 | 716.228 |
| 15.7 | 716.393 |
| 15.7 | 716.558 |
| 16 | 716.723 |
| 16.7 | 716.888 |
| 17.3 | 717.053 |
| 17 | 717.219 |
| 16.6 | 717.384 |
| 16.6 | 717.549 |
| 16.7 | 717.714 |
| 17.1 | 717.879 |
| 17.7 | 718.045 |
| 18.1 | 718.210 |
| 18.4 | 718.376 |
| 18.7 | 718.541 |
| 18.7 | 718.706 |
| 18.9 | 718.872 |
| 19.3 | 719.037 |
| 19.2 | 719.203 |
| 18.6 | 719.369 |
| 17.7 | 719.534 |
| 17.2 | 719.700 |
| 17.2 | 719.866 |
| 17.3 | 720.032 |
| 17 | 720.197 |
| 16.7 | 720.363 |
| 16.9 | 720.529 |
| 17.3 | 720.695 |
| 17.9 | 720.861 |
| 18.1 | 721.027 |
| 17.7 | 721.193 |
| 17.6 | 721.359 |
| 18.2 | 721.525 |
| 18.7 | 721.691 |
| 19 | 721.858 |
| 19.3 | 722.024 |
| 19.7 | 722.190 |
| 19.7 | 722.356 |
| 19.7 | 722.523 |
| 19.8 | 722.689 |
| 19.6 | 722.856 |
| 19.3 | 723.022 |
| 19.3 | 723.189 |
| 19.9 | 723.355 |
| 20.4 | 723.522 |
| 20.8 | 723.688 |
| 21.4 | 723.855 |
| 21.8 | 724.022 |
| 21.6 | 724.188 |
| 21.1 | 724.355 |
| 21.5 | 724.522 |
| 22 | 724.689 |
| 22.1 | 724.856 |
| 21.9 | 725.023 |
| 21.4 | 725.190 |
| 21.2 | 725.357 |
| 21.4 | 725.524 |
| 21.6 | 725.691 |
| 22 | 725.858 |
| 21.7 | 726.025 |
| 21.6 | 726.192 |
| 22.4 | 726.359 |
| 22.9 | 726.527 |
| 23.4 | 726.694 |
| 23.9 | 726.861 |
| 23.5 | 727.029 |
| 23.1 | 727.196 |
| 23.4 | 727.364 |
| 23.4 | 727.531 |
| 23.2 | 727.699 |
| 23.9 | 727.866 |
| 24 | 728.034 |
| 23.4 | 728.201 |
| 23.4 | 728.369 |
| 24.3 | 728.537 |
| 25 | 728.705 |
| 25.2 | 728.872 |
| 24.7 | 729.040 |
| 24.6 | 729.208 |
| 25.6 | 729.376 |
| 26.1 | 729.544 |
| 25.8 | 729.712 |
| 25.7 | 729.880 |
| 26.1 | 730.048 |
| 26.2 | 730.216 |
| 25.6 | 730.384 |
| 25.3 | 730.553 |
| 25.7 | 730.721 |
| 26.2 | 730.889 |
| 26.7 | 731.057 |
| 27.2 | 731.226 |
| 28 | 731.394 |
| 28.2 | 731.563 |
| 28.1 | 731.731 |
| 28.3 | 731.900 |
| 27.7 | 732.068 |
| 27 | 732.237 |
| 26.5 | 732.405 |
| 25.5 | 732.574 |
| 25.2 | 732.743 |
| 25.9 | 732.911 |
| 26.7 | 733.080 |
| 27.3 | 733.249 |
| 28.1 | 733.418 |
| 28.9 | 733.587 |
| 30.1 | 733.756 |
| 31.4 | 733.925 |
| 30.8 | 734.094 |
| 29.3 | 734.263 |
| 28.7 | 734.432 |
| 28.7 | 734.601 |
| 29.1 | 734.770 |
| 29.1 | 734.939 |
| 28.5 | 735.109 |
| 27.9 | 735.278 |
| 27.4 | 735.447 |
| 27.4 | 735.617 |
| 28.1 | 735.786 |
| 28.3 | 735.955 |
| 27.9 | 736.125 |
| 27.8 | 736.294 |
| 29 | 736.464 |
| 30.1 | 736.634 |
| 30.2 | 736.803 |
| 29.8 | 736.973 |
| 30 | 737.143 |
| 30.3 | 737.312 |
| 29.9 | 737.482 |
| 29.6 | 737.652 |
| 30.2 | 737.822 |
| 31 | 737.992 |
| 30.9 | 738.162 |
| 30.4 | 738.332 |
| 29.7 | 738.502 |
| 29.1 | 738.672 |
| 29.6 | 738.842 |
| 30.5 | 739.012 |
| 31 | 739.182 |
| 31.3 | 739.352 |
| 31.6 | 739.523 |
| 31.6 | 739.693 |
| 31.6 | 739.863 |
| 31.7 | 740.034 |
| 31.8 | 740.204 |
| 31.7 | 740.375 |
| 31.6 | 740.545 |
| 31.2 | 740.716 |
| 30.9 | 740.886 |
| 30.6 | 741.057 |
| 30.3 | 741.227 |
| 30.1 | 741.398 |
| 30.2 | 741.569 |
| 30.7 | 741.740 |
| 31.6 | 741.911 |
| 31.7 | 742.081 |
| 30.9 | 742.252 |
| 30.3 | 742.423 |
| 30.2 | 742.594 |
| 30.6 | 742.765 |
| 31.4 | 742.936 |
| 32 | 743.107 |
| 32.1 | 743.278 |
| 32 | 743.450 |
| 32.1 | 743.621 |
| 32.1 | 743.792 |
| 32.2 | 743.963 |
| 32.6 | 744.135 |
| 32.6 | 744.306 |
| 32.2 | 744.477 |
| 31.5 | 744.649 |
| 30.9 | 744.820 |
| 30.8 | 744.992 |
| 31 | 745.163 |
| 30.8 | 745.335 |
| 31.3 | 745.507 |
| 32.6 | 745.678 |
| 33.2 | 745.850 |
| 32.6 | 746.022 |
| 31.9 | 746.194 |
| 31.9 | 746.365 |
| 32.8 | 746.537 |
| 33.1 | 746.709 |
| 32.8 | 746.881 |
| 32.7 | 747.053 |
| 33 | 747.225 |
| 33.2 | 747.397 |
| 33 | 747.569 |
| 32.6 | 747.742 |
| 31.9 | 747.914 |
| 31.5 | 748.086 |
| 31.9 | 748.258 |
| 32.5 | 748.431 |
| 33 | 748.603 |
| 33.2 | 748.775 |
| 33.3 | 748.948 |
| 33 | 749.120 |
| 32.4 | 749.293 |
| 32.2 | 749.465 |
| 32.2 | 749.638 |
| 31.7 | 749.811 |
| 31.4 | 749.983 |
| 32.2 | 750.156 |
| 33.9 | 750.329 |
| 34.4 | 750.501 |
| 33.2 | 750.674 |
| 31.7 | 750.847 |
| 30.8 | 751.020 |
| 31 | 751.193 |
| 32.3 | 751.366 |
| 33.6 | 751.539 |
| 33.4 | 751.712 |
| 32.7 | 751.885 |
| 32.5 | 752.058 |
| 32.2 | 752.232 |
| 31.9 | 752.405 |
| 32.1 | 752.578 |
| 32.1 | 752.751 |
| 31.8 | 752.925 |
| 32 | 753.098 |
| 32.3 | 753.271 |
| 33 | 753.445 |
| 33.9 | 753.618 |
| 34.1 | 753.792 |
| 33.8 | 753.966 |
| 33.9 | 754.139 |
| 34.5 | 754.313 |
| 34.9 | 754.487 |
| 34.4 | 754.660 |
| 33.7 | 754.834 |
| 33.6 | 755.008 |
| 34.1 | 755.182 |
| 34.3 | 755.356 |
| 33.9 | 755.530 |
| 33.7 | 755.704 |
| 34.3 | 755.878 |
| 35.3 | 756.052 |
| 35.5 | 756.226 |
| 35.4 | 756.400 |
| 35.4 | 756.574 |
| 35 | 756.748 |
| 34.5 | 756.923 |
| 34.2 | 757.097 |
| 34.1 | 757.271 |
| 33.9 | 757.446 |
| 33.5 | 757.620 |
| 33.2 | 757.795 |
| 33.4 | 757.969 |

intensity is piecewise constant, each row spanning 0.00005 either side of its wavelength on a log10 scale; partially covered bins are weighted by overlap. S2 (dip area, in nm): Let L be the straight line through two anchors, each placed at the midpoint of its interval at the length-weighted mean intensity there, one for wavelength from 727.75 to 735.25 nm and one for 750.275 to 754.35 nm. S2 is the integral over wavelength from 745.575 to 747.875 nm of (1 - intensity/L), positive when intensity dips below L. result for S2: -0.11 nm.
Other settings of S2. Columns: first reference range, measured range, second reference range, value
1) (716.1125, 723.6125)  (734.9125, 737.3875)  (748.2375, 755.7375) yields -0.31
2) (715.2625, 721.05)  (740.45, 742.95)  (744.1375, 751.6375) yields -0.14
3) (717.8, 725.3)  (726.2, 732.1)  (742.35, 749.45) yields -0.47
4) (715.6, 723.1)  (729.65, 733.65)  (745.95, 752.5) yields -0.50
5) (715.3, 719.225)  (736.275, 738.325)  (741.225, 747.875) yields -0.16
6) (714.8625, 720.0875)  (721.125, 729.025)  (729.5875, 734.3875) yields 0.29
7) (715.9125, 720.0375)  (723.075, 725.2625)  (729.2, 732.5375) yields 0.06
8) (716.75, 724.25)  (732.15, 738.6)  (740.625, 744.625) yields -0.39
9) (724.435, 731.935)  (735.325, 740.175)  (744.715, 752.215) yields -0.31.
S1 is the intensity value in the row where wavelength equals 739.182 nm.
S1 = 31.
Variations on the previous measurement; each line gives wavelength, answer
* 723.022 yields 19.3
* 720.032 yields 17.3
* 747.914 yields 31.9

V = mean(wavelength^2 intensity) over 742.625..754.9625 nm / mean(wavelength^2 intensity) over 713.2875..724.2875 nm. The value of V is 2.03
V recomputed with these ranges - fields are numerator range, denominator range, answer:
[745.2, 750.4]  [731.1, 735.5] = 1.20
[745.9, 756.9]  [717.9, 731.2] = 1.66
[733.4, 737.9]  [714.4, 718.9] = 1.87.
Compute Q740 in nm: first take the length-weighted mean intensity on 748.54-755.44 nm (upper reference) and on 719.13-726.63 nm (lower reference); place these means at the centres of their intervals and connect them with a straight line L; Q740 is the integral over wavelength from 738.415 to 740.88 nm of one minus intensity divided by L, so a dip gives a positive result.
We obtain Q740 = -0.33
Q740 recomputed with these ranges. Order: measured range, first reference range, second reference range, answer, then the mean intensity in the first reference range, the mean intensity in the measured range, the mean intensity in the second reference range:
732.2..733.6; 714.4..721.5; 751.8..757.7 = -0.17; 16.9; 26.7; 33.7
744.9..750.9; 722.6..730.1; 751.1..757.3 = -0.25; 22.7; 32.4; 33.6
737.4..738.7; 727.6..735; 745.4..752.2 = -0.06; 26.6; 30.1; 32.5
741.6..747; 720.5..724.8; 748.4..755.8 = -0.43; 19.6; 31.8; 33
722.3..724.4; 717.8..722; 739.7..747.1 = -0.04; 18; 20.3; 31.6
